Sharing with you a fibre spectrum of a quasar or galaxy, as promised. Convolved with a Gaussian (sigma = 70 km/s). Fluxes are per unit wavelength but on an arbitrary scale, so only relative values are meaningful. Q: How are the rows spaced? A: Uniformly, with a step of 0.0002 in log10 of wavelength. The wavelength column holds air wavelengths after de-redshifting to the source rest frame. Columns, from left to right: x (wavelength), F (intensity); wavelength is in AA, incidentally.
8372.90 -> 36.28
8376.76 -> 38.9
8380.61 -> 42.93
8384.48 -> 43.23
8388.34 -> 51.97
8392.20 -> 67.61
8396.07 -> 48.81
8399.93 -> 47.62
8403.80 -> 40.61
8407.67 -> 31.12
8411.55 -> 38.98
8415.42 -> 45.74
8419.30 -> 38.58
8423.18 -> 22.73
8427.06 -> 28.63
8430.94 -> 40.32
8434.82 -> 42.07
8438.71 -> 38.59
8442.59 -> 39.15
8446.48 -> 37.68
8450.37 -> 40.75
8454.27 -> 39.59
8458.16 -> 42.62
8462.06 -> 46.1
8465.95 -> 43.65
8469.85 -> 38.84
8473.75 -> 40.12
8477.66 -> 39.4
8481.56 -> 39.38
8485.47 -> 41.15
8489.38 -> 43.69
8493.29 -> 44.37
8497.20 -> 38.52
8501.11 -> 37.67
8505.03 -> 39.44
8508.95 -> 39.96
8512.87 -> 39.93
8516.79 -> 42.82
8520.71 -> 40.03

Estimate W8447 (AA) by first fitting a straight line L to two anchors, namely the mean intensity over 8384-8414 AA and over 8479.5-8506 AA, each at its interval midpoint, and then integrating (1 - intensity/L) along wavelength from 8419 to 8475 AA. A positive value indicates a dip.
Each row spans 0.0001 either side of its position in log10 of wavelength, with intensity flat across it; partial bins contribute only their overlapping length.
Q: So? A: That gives 6.1 AA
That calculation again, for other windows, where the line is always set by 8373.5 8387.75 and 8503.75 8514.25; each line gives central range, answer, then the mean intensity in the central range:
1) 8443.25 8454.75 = 0.4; 39.3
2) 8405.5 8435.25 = 4.1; 35.7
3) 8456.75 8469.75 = -0.9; 43.4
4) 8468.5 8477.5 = 0.2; 39.5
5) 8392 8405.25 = -2.4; 49.4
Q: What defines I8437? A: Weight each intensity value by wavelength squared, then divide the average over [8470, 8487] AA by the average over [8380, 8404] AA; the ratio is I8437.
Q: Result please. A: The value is 0.82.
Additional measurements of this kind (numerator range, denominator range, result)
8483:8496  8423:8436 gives 1.26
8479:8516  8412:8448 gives 1.11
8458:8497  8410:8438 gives 1.15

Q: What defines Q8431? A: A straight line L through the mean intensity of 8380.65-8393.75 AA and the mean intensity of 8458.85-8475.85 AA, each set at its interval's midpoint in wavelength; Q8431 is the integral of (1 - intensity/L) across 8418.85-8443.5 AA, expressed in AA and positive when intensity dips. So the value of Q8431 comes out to 5.9 AA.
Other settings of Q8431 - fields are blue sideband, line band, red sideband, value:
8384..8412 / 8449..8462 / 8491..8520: 0.5 AA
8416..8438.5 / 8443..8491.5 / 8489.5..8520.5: -3.8 AA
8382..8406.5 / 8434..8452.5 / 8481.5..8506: 2.3 AA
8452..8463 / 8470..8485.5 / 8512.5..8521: 0.8 AA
